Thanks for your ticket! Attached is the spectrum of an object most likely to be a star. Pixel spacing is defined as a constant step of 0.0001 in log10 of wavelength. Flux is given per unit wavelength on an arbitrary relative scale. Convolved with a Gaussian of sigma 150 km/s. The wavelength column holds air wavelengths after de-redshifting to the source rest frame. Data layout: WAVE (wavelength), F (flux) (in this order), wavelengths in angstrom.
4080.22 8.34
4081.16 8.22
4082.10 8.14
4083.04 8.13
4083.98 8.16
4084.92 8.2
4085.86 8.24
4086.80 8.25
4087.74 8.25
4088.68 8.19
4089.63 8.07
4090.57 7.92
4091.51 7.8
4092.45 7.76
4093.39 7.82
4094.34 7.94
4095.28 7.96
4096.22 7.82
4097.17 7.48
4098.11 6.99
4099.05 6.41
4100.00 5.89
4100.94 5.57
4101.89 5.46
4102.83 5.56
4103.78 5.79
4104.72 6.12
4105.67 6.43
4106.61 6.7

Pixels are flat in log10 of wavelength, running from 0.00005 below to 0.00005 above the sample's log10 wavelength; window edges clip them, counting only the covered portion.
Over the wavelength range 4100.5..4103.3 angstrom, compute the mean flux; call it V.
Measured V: 5.53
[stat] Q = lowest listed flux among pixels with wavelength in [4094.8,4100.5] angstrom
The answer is 5.89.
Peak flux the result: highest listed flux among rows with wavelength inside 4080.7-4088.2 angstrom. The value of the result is 8.25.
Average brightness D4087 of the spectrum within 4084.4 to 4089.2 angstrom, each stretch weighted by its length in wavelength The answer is 8.22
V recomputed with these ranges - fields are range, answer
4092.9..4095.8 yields 7.91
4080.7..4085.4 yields 8.17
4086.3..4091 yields 8.13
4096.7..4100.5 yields 6.69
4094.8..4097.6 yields 7.76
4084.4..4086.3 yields 8.22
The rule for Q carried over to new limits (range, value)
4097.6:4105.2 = 5.46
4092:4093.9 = 7.76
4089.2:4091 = 7.92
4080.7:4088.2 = 8.13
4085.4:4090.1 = 8.07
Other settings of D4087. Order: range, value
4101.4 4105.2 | 5.72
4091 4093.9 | 7.79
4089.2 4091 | 8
